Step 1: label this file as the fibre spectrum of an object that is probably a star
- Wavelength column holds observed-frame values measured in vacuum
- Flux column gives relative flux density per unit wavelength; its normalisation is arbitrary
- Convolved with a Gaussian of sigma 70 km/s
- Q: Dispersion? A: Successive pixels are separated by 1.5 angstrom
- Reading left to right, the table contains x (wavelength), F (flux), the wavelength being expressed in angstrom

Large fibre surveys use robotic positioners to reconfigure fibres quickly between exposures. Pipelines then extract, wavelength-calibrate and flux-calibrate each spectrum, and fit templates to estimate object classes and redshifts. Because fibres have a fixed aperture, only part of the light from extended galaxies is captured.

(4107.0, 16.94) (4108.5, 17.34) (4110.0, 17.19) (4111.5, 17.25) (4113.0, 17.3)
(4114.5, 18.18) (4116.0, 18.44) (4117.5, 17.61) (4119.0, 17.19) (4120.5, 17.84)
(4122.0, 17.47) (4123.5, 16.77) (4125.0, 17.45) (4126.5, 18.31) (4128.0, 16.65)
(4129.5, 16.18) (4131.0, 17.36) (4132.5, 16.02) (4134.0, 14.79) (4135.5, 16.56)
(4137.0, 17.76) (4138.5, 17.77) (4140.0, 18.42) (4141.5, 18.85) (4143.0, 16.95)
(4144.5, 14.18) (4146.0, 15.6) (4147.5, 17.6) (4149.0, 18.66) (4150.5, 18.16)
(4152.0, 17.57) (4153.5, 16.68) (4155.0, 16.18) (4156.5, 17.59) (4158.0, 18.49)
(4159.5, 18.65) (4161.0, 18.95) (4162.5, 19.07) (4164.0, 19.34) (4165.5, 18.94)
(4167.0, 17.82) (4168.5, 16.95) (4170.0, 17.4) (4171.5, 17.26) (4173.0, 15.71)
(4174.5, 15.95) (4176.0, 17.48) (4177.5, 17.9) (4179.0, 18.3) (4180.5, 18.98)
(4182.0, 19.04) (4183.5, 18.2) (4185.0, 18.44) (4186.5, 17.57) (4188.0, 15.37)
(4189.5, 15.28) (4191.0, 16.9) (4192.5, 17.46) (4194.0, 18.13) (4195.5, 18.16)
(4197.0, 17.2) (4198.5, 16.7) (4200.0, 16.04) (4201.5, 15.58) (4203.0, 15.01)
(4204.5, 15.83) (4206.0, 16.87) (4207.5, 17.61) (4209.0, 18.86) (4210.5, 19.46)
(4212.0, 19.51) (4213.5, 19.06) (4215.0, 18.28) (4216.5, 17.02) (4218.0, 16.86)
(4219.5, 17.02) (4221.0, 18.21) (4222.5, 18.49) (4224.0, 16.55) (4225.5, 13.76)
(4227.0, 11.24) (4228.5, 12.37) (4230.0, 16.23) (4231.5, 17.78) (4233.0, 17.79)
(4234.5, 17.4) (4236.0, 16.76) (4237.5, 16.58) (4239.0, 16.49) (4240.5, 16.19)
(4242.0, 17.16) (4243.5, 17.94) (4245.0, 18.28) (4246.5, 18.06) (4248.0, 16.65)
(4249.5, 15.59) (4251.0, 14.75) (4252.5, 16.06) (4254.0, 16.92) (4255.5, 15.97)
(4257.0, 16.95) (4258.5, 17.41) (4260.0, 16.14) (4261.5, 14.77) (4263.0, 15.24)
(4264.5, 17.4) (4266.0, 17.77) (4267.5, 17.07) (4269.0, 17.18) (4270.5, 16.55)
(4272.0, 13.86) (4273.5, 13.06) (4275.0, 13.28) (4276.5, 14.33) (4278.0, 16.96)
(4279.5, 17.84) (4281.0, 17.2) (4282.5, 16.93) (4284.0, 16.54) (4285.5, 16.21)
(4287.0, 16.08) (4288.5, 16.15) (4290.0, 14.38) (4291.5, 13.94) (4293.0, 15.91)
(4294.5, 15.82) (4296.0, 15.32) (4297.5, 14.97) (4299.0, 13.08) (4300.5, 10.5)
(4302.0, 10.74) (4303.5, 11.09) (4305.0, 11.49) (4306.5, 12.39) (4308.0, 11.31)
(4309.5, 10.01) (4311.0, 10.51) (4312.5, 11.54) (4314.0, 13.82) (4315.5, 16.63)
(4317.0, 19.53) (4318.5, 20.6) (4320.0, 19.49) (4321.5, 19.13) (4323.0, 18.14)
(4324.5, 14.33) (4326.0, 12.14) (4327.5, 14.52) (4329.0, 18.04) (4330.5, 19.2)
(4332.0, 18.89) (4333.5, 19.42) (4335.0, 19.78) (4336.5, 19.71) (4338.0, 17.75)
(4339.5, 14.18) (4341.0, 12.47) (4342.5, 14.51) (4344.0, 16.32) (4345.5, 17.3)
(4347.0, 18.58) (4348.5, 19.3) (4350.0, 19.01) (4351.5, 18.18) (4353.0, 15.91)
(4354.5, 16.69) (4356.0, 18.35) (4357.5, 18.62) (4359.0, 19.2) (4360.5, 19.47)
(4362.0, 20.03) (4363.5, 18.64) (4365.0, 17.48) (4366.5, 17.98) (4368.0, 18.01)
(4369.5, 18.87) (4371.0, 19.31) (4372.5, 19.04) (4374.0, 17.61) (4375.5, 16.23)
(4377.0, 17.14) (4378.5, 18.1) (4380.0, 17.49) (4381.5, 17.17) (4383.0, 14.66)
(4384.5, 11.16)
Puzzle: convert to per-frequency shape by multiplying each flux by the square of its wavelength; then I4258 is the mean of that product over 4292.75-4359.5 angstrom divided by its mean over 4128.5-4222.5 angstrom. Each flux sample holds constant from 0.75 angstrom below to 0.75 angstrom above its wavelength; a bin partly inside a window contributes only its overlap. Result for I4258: 0.98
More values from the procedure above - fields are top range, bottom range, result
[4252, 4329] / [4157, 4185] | 0.89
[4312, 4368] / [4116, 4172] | 1.10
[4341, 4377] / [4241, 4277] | 1.16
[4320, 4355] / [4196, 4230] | 1.09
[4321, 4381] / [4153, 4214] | 1.09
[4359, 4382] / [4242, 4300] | 1.19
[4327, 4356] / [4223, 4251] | 1.12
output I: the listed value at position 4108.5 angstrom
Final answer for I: 17.34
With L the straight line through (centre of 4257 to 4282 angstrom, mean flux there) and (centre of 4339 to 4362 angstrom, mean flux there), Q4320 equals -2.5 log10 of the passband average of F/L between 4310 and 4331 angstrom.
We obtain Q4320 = 0.05 mag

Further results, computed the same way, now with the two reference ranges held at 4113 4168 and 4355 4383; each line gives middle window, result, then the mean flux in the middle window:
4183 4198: 0.02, 17.2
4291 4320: 0.29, 13.8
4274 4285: 0.12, 16.1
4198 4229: 0.06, 16.7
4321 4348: 0.07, 16.9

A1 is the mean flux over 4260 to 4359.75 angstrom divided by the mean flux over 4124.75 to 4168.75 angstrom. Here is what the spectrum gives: 0.9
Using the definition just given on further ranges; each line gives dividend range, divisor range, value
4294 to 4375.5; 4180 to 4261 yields 0.97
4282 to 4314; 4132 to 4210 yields 0.78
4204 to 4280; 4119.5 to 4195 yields 0.95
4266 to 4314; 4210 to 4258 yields 0.85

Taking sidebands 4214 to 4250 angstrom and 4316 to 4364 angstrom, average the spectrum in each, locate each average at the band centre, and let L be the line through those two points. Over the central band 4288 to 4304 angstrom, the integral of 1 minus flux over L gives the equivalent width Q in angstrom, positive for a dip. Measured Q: 3.2 angstrom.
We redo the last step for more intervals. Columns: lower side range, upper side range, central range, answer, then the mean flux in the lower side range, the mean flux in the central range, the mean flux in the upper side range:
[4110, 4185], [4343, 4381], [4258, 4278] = 2.4 angstrom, 17.5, 15.7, 18.1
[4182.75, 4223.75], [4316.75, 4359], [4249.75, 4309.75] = 8.3 angstrom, 17.4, 15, 17.5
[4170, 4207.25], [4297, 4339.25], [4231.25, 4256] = -0.8 angstrom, 17.1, 16.8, 15.3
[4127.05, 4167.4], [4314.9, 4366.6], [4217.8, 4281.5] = 4.7 angstrom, 17.4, 16.3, 17.7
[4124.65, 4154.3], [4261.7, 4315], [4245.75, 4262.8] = -1.3 angstrom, 17.1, 16.3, 14.5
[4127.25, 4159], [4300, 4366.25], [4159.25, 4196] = -1.7 angstrom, 17.1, 17.7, 16.3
